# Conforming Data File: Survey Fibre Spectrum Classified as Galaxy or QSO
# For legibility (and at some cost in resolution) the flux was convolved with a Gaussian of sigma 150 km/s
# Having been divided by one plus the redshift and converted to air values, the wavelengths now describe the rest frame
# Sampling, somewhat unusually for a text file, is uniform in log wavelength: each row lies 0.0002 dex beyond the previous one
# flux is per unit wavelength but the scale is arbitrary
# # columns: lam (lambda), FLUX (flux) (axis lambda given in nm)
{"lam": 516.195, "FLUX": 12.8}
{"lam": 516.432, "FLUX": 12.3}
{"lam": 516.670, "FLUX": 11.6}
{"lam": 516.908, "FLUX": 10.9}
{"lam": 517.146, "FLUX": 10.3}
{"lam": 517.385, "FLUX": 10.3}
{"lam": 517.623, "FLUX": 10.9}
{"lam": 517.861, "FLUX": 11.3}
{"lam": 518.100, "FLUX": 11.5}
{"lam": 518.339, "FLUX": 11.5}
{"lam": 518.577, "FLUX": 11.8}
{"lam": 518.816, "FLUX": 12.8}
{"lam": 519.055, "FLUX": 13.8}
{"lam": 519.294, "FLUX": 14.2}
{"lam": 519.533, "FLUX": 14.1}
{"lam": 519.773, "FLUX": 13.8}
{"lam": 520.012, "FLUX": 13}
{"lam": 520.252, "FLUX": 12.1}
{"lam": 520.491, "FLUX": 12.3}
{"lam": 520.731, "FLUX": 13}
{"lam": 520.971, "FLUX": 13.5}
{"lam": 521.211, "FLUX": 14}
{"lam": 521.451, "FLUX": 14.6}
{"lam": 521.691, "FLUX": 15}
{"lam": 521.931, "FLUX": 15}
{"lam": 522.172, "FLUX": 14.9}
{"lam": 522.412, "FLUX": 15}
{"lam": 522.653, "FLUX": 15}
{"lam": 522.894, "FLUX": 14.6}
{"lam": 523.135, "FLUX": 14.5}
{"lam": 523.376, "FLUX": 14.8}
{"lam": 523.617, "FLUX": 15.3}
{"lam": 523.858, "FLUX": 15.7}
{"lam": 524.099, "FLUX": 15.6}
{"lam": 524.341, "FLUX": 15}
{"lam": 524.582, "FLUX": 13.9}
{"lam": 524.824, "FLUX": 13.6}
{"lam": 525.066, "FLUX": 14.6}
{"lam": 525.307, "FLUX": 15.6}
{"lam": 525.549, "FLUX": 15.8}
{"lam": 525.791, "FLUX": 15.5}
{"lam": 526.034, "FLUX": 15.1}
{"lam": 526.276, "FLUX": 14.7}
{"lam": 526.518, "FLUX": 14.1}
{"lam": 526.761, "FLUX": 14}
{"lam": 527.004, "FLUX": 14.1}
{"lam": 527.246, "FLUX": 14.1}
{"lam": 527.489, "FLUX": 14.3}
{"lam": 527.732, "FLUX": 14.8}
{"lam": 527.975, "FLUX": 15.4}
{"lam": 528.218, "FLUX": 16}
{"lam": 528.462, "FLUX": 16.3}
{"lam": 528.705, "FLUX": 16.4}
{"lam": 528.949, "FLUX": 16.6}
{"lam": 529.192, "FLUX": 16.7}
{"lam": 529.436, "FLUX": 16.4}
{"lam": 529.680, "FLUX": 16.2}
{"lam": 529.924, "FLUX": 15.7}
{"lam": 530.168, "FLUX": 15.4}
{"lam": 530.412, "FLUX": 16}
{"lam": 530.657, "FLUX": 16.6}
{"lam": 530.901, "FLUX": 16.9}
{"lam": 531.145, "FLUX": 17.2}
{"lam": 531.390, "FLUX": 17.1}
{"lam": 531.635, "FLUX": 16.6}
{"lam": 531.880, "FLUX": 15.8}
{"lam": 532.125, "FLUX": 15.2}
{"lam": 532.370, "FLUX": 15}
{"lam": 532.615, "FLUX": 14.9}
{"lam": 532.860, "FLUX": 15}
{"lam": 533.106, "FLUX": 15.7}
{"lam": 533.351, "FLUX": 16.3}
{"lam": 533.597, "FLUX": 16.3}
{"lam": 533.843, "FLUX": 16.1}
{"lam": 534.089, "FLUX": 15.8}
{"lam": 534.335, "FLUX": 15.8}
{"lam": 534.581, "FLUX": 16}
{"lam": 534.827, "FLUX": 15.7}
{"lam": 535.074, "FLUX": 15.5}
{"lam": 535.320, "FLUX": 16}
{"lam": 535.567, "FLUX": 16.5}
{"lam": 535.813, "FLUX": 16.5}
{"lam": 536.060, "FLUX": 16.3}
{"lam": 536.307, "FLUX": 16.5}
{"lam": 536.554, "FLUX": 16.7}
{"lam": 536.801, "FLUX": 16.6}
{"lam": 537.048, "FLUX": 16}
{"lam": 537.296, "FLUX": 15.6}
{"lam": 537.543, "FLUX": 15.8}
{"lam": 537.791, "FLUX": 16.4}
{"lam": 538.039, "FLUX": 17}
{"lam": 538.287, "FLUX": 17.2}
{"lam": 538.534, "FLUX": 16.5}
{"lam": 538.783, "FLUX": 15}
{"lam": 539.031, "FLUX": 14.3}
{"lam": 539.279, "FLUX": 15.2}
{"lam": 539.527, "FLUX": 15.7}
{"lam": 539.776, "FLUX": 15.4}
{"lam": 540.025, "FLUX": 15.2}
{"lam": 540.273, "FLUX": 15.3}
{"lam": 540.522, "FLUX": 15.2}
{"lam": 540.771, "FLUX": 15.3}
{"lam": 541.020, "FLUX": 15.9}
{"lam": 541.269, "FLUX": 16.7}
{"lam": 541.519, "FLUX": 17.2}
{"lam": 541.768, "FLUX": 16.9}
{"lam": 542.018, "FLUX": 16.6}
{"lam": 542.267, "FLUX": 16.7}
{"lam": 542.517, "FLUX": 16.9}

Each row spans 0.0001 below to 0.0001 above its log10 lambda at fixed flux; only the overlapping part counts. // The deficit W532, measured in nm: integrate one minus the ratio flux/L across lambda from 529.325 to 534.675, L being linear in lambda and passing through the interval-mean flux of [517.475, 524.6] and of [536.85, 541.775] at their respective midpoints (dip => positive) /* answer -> -0.35 nm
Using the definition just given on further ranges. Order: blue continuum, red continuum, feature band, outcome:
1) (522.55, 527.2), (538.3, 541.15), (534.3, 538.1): -0.22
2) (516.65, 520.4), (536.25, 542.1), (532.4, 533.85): -0.08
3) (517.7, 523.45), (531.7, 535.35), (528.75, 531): -0.18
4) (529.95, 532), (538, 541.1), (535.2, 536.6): -0.04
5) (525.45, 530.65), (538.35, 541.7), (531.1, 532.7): -0.04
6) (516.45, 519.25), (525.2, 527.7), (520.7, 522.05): -0.14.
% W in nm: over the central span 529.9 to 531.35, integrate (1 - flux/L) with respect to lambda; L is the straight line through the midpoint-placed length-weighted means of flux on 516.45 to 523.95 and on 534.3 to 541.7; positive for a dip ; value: -0.15 nm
